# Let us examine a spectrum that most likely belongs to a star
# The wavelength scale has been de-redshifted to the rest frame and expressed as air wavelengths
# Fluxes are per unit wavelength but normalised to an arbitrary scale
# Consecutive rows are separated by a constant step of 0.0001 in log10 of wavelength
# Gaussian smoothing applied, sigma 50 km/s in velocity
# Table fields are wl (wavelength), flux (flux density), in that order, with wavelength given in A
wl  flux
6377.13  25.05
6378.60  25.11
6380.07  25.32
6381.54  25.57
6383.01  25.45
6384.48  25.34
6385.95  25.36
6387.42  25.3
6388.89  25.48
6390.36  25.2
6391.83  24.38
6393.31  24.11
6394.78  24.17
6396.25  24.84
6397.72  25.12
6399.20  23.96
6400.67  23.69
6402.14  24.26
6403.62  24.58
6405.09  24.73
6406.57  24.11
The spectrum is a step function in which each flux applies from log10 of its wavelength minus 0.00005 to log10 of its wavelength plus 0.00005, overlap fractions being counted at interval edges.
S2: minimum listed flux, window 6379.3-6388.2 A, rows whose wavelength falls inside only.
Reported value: 25.3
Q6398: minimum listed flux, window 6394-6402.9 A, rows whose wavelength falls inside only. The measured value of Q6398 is 23.69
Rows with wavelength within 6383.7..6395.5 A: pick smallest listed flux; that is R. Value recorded 24.11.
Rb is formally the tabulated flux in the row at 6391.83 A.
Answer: 24.38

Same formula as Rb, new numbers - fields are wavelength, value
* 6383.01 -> 25.45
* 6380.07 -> 25.32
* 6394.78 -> 24.17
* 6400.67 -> 23.69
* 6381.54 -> 25.57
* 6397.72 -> 25.12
